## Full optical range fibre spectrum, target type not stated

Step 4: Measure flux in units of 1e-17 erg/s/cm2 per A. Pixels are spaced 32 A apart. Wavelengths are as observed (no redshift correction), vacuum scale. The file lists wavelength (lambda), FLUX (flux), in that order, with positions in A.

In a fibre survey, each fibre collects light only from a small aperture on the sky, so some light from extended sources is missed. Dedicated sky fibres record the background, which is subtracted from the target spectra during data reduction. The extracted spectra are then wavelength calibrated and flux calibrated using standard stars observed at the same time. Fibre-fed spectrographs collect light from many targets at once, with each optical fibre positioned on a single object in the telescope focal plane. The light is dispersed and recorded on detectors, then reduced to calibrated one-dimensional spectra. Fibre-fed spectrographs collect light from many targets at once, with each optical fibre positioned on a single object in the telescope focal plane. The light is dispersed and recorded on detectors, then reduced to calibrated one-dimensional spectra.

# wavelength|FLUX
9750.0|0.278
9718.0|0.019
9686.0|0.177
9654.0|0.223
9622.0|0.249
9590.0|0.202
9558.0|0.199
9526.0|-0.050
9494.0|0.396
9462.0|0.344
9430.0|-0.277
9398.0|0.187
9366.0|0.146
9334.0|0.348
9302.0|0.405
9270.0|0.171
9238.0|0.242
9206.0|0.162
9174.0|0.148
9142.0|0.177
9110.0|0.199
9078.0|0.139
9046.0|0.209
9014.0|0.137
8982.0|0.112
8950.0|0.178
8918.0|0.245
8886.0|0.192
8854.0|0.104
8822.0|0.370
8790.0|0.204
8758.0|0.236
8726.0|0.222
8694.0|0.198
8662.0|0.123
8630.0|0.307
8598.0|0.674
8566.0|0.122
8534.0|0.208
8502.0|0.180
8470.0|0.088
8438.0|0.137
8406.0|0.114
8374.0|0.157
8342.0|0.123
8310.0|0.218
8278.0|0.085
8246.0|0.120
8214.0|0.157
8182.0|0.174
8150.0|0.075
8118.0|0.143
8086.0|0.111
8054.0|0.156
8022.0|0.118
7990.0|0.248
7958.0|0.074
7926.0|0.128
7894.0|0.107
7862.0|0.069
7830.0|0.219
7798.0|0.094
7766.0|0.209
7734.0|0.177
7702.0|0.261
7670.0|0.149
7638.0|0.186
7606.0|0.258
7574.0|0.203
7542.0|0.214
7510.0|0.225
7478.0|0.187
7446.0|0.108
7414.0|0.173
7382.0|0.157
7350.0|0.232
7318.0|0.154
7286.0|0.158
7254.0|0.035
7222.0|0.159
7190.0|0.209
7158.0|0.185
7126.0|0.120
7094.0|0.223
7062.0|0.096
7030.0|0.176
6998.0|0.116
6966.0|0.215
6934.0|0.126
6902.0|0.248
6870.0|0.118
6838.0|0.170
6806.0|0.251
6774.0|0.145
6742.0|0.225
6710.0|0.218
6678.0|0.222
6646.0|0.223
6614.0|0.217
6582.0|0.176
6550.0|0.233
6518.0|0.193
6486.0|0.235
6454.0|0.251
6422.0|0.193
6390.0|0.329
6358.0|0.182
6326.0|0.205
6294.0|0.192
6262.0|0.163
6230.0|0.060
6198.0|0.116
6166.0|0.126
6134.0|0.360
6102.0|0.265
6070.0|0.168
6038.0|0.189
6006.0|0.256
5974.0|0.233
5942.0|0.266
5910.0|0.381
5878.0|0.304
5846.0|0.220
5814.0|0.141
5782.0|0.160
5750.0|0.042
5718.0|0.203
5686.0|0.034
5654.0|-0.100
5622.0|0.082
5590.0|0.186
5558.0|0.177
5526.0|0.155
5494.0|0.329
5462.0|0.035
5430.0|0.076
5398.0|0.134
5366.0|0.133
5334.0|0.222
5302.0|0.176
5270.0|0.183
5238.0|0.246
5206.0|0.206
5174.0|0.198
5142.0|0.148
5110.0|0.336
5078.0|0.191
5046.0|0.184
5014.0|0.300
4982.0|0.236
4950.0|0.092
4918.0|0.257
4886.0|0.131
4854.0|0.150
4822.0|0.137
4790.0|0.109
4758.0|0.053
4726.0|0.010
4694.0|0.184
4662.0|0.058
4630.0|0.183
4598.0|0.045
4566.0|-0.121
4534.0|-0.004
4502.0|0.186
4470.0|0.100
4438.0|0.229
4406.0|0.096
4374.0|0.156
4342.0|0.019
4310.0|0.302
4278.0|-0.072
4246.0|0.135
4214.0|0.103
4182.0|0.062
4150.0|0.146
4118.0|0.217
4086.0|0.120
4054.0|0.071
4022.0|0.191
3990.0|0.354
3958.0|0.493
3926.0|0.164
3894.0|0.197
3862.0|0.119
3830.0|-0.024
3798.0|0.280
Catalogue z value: 1.305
